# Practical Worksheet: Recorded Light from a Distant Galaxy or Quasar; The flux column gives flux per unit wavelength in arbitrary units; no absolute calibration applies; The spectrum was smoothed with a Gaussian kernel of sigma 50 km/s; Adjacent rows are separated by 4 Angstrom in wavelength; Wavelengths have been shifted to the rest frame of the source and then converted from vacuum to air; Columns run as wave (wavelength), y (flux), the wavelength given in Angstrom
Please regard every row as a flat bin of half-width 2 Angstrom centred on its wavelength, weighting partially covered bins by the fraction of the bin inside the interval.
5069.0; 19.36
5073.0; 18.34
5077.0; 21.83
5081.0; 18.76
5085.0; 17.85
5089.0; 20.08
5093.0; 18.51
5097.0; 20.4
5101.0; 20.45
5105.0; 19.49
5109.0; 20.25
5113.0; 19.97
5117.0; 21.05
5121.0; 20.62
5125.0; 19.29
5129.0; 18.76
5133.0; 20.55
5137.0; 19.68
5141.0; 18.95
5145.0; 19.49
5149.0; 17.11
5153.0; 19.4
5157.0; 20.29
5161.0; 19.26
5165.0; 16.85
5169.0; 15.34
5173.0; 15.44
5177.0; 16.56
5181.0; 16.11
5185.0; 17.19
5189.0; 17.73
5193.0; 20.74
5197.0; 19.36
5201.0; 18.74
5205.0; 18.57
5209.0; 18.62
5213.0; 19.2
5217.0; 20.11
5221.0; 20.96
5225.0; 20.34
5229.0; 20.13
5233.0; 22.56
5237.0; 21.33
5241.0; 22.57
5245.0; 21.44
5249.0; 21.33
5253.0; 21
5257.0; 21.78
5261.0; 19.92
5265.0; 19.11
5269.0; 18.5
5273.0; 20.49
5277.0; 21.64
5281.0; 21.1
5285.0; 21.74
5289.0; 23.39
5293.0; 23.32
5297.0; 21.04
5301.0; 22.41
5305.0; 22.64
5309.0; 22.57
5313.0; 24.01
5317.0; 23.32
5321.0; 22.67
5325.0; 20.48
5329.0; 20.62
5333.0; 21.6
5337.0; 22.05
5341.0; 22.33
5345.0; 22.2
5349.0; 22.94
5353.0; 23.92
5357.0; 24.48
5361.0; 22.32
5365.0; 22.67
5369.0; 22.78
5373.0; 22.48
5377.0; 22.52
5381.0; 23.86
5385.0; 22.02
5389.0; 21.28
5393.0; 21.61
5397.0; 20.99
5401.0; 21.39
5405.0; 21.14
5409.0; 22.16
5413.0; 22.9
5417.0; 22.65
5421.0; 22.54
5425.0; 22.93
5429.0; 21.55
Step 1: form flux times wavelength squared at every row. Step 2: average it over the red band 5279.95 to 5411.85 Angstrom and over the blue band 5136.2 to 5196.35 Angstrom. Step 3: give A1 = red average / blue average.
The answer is 1.3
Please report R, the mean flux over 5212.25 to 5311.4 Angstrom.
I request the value 21.3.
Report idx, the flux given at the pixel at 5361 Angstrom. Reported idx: 22.32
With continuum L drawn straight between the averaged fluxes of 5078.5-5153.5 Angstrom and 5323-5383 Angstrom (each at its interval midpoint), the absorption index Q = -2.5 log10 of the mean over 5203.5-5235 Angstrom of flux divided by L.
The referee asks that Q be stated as 0.039 mag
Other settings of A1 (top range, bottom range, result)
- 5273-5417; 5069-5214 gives 1.27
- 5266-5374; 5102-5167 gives 1.22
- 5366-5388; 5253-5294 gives 1.12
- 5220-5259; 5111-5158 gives 1.14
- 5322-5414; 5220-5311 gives 1.08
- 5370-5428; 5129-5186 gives 1.35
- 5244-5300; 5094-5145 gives 1.13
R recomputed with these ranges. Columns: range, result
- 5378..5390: 22.5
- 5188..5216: 19.1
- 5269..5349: 22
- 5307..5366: 22.5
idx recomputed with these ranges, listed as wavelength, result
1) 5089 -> 20.08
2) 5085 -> 17.85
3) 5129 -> 18.76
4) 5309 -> 22.57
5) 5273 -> 20.49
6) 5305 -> 22.64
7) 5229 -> 20.13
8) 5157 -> 20.29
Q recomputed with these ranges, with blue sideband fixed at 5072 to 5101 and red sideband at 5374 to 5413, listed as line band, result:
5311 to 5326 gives -0.07 mag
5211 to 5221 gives 0.03 mag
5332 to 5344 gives -0.03 mag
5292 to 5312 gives -0.06 mag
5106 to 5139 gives -0.01 mag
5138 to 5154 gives 0.07 mag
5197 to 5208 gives 0.09 mag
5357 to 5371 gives -0.06 mag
